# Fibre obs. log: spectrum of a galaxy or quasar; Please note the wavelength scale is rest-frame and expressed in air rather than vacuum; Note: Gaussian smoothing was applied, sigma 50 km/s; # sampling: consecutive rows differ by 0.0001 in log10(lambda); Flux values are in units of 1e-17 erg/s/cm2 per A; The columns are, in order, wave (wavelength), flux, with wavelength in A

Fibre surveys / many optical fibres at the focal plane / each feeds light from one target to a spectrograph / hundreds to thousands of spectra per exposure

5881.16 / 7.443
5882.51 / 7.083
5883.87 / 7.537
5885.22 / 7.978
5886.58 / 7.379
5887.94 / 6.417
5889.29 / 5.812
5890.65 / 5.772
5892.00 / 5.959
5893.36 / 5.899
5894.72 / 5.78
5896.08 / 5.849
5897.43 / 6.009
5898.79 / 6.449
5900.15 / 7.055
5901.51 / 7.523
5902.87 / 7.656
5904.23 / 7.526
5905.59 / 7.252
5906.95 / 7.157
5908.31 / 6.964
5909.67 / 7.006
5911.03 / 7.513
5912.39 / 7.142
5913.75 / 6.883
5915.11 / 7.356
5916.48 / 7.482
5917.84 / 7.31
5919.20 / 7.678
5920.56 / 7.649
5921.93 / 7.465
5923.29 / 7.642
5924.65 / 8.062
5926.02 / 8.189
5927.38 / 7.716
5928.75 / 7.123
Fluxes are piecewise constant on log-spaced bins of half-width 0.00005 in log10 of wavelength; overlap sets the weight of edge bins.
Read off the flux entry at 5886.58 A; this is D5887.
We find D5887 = 7.379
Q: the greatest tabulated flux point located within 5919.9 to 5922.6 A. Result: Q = 7.649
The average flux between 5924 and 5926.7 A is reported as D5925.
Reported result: 8.12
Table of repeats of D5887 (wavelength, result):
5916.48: 7.482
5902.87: 7.656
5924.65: 8.062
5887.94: 6.417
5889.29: 5.812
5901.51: 7.523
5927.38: 7.716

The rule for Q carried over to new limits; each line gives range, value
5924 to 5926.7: 8.189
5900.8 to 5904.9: 7.656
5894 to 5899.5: 6.449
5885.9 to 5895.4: 7.379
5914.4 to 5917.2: 7.482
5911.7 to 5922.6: 7.678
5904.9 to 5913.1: 7.513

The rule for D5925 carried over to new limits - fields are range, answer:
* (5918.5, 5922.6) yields 7.59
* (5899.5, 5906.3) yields 7.4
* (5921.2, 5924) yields 7.56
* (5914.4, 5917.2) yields 7.4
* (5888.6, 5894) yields 5.87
